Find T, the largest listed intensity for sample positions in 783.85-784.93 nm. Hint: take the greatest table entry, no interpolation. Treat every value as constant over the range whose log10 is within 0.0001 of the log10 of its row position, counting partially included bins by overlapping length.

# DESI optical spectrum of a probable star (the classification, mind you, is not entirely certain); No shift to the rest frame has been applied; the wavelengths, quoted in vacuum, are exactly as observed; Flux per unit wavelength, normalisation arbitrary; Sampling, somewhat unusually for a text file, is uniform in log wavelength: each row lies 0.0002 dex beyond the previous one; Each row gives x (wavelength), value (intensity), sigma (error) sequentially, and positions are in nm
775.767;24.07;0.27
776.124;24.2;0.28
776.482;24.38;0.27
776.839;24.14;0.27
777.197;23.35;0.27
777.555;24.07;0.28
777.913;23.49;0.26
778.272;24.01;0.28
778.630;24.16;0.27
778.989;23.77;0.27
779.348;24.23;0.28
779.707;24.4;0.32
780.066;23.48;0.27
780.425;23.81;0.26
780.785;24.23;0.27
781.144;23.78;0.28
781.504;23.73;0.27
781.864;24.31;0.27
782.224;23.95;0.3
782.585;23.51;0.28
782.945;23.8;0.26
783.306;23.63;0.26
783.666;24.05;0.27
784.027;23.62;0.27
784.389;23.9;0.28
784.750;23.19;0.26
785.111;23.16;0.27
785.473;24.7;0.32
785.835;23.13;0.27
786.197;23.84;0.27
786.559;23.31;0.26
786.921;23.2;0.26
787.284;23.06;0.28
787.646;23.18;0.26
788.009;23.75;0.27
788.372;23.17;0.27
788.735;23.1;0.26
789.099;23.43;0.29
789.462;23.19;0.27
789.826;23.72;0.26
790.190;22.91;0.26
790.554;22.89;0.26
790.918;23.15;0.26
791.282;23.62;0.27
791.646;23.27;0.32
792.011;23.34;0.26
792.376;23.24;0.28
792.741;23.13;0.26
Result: 23.9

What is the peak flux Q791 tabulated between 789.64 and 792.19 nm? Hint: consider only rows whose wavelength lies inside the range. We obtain 23.72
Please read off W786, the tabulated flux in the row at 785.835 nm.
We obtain 23.13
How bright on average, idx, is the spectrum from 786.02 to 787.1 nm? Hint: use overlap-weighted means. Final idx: 23.5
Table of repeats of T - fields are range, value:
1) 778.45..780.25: 24.4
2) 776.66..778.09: 24.14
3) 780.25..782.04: 24.31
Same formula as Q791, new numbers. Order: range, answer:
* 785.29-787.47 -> 24.7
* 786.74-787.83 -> 23.2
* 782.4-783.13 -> 23.8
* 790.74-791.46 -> 23.62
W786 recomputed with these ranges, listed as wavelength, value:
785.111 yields 23.16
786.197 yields 23.84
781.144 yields 23.78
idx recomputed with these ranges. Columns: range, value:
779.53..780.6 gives 23.9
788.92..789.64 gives 23.3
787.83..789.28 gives 23.4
